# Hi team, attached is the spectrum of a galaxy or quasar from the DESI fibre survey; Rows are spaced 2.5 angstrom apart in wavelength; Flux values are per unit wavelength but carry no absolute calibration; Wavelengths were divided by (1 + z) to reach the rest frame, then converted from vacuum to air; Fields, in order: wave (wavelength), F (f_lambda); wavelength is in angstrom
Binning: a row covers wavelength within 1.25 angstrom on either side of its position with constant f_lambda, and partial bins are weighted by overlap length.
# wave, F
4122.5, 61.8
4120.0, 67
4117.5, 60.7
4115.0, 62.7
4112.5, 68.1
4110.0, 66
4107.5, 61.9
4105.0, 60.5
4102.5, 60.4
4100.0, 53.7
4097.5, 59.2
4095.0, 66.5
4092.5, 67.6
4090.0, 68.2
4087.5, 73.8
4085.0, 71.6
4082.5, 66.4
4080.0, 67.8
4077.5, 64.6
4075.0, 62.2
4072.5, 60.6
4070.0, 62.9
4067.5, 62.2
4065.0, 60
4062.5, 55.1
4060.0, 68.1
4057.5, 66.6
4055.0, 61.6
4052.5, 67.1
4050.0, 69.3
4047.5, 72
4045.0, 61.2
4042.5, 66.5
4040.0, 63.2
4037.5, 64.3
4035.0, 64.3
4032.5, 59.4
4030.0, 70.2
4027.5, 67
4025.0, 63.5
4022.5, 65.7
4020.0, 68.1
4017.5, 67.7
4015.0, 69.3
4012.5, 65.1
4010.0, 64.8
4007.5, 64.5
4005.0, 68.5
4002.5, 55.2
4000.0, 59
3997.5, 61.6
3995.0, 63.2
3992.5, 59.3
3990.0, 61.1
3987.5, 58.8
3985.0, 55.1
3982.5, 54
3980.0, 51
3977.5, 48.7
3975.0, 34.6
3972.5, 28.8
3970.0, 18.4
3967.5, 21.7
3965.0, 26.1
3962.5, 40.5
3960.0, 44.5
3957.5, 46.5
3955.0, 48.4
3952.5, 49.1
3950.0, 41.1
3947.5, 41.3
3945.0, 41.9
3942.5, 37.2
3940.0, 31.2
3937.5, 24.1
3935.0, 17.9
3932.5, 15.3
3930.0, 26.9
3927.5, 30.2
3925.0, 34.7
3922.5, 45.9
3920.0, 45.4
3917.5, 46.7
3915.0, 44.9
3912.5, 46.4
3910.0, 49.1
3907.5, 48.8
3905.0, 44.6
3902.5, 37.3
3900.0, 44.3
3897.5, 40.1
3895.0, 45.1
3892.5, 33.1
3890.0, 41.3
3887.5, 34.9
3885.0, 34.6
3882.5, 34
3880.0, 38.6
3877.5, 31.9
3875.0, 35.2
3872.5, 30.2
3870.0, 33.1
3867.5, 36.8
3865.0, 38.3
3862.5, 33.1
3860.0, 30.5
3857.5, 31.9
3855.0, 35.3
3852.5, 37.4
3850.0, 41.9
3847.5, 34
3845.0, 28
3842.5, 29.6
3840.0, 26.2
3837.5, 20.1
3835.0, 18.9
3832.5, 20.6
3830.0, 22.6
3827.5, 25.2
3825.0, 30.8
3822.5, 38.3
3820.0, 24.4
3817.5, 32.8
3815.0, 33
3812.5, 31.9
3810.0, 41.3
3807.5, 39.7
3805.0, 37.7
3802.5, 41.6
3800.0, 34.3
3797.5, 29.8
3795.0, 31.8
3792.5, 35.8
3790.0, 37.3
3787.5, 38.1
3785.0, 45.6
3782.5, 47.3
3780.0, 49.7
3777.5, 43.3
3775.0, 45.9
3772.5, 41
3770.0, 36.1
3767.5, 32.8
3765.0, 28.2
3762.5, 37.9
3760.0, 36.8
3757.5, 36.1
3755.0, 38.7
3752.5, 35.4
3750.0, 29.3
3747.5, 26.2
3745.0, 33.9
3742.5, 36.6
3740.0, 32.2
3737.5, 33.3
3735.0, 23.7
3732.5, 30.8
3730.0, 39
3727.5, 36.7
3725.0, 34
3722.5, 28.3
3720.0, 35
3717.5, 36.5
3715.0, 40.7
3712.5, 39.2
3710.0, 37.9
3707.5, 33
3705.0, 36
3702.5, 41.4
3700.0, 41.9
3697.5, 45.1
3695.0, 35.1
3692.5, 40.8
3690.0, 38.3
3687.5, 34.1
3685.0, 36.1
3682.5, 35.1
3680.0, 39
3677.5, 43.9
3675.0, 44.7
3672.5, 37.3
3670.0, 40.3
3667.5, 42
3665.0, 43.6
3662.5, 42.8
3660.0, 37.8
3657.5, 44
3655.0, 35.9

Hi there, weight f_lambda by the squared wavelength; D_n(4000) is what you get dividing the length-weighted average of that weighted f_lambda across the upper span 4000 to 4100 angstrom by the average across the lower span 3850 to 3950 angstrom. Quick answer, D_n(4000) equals 1.90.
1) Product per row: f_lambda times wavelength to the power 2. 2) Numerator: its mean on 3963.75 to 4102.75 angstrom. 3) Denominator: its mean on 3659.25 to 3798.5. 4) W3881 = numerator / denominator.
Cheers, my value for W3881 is 1.88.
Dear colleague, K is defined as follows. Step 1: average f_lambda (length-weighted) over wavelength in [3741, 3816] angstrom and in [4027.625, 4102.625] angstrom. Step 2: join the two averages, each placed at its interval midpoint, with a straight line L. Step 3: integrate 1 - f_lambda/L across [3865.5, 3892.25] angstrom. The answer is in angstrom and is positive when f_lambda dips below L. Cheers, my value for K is 6.7 angstrom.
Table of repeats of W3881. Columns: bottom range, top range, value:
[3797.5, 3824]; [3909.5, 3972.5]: 1.10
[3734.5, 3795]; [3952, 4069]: 1.77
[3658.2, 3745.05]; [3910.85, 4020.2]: 1.41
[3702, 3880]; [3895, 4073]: 1.66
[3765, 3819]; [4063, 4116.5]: 1.95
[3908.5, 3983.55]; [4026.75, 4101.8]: 1.82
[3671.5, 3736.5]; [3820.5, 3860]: 0.85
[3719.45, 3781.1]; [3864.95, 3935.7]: 1.15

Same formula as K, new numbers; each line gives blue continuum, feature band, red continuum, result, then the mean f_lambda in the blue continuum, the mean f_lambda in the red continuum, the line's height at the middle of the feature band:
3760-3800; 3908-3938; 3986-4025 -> 9.86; 38.5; 63.4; 54.3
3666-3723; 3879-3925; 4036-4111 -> 9.55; 38.5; 64.4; 52.7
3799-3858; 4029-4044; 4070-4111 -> -1.80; 31.5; 64.4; 57.6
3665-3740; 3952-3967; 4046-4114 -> 3.94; 37.2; 64.6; 55.8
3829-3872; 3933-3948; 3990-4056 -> 5.43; 30.5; 64.6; 48.3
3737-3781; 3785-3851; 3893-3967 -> 9.18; 36.3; 38.9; 37.2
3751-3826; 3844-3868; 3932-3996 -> 2.41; 37.1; 41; 38.6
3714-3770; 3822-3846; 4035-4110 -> 9.43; 33.8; 64.3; 42.3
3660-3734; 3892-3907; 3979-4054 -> 3.50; 38.2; 63.4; 54.1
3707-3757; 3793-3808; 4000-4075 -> 1.94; 34.1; 64.5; 40.9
